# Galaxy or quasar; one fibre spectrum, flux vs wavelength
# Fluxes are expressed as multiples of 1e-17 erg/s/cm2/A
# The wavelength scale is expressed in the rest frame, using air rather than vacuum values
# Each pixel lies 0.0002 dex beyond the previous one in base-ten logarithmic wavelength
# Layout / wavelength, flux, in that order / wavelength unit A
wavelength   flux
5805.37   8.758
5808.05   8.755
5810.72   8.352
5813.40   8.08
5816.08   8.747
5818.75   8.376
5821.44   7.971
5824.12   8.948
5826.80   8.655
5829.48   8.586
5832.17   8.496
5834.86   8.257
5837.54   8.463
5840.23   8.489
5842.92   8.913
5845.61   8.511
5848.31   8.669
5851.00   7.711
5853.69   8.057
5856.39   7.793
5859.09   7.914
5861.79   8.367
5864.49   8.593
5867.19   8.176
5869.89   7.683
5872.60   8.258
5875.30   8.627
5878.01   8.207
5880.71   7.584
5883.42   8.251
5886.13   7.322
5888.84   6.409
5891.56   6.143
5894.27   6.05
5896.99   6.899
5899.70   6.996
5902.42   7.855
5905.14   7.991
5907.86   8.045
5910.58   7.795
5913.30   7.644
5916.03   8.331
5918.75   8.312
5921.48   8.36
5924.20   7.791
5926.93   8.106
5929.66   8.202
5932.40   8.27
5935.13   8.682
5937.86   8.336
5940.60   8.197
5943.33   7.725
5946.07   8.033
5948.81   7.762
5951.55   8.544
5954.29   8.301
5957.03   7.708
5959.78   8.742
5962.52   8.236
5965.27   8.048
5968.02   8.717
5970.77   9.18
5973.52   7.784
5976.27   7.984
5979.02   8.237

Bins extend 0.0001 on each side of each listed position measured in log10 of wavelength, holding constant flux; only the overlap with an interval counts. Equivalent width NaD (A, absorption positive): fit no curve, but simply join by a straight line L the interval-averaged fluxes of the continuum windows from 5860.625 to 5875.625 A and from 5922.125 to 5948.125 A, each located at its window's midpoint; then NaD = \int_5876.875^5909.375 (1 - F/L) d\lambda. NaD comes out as 3.6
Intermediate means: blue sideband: 8.26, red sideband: 8.15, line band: 7.31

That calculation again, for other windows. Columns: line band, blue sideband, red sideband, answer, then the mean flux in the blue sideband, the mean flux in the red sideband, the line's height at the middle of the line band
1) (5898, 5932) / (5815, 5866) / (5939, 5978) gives 1.35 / 8.39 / 8.21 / 8.28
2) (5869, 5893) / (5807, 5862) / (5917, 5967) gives 2.03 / 8.38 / 8.19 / 8.3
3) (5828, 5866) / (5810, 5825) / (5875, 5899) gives -2.18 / 8.4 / 7.21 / 7.89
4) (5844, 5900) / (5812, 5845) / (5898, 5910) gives 2.14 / 8.5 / 7.71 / 8.04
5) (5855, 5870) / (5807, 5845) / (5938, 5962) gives 0.50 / 8.51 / 8.14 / 8.4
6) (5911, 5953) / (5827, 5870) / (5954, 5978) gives 0.81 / 8.32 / 8.3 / 8.3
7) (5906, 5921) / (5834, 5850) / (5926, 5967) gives 0.47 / 8.54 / 8.2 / 8.31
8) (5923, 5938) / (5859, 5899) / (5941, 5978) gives -0.43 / 7.61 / 8.21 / 8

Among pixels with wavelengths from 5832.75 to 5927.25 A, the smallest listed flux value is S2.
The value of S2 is 6.05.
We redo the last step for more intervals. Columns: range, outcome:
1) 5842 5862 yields 7.711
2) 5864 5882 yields 7.584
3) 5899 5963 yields 6.996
